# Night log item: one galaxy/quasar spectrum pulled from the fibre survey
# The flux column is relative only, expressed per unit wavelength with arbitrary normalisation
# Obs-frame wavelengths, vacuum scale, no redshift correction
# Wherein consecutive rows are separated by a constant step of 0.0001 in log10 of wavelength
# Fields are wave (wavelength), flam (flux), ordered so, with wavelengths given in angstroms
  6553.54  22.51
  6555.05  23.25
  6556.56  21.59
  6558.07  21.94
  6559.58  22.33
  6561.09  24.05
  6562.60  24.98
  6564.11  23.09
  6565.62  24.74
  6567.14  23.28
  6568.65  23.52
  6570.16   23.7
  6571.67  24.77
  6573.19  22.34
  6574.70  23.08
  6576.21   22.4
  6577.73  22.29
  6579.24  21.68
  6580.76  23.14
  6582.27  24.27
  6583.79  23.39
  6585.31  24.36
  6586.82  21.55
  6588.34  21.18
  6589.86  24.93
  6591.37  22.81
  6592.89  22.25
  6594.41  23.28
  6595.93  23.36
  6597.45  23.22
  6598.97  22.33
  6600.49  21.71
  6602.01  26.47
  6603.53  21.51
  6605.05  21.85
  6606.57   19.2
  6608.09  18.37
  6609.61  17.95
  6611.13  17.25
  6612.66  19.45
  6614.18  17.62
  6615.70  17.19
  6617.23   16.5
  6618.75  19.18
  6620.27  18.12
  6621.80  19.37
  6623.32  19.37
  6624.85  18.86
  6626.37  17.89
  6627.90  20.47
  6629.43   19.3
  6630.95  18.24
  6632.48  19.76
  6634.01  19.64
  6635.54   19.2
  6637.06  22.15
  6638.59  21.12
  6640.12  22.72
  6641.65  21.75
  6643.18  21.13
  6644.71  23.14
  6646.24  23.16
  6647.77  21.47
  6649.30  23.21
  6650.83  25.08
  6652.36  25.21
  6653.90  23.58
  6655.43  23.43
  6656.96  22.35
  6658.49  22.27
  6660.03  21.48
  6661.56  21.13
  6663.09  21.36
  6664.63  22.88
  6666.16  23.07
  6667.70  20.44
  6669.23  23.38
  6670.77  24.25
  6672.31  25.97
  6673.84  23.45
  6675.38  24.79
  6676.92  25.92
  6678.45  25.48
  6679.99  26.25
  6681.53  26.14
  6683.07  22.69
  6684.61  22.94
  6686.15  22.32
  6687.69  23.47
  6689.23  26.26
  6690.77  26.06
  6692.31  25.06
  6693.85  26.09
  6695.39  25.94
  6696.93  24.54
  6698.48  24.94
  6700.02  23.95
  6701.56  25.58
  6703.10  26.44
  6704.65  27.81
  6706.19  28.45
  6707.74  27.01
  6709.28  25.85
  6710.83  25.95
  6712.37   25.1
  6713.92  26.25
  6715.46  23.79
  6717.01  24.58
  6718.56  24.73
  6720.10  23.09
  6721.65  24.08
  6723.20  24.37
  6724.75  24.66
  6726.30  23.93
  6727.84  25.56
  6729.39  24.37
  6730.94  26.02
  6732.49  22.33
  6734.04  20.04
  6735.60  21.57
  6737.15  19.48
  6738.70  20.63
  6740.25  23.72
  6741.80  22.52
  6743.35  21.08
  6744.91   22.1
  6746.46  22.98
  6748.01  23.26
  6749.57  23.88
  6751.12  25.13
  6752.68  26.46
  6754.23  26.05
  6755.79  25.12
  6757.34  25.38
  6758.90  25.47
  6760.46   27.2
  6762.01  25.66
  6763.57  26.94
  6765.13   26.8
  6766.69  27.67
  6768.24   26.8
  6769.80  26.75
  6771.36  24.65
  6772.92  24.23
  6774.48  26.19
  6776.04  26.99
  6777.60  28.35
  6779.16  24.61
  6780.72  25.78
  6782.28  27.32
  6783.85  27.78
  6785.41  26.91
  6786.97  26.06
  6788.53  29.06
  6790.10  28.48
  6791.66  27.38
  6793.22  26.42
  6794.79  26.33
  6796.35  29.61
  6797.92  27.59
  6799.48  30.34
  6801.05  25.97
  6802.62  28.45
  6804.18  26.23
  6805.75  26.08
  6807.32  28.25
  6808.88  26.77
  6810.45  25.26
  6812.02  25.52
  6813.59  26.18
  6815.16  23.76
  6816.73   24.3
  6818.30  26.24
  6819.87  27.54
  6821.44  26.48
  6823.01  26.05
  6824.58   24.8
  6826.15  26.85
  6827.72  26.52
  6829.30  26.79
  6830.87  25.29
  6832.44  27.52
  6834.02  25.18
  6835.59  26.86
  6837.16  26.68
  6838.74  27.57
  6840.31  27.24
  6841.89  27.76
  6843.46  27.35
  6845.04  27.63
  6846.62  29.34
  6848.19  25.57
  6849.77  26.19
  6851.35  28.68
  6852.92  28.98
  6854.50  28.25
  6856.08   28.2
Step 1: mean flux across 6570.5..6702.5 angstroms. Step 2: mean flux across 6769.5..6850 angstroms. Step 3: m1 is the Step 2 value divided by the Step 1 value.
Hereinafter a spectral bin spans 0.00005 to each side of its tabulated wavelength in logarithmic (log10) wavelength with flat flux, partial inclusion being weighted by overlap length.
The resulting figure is 1.2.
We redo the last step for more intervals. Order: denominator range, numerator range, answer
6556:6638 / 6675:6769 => 1.16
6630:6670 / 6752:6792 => 1.21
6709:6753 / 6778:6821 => 1.13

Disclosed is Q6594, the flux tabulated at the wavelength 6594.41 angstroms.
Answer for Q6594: 23.28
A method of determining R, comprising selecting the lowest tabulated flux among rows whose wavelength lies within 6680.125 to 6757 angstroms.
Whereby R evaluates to 19.48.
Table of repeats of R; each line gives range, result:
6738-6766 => 20.63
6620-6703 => 17.89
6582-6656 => 16.5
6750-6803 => 24.23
